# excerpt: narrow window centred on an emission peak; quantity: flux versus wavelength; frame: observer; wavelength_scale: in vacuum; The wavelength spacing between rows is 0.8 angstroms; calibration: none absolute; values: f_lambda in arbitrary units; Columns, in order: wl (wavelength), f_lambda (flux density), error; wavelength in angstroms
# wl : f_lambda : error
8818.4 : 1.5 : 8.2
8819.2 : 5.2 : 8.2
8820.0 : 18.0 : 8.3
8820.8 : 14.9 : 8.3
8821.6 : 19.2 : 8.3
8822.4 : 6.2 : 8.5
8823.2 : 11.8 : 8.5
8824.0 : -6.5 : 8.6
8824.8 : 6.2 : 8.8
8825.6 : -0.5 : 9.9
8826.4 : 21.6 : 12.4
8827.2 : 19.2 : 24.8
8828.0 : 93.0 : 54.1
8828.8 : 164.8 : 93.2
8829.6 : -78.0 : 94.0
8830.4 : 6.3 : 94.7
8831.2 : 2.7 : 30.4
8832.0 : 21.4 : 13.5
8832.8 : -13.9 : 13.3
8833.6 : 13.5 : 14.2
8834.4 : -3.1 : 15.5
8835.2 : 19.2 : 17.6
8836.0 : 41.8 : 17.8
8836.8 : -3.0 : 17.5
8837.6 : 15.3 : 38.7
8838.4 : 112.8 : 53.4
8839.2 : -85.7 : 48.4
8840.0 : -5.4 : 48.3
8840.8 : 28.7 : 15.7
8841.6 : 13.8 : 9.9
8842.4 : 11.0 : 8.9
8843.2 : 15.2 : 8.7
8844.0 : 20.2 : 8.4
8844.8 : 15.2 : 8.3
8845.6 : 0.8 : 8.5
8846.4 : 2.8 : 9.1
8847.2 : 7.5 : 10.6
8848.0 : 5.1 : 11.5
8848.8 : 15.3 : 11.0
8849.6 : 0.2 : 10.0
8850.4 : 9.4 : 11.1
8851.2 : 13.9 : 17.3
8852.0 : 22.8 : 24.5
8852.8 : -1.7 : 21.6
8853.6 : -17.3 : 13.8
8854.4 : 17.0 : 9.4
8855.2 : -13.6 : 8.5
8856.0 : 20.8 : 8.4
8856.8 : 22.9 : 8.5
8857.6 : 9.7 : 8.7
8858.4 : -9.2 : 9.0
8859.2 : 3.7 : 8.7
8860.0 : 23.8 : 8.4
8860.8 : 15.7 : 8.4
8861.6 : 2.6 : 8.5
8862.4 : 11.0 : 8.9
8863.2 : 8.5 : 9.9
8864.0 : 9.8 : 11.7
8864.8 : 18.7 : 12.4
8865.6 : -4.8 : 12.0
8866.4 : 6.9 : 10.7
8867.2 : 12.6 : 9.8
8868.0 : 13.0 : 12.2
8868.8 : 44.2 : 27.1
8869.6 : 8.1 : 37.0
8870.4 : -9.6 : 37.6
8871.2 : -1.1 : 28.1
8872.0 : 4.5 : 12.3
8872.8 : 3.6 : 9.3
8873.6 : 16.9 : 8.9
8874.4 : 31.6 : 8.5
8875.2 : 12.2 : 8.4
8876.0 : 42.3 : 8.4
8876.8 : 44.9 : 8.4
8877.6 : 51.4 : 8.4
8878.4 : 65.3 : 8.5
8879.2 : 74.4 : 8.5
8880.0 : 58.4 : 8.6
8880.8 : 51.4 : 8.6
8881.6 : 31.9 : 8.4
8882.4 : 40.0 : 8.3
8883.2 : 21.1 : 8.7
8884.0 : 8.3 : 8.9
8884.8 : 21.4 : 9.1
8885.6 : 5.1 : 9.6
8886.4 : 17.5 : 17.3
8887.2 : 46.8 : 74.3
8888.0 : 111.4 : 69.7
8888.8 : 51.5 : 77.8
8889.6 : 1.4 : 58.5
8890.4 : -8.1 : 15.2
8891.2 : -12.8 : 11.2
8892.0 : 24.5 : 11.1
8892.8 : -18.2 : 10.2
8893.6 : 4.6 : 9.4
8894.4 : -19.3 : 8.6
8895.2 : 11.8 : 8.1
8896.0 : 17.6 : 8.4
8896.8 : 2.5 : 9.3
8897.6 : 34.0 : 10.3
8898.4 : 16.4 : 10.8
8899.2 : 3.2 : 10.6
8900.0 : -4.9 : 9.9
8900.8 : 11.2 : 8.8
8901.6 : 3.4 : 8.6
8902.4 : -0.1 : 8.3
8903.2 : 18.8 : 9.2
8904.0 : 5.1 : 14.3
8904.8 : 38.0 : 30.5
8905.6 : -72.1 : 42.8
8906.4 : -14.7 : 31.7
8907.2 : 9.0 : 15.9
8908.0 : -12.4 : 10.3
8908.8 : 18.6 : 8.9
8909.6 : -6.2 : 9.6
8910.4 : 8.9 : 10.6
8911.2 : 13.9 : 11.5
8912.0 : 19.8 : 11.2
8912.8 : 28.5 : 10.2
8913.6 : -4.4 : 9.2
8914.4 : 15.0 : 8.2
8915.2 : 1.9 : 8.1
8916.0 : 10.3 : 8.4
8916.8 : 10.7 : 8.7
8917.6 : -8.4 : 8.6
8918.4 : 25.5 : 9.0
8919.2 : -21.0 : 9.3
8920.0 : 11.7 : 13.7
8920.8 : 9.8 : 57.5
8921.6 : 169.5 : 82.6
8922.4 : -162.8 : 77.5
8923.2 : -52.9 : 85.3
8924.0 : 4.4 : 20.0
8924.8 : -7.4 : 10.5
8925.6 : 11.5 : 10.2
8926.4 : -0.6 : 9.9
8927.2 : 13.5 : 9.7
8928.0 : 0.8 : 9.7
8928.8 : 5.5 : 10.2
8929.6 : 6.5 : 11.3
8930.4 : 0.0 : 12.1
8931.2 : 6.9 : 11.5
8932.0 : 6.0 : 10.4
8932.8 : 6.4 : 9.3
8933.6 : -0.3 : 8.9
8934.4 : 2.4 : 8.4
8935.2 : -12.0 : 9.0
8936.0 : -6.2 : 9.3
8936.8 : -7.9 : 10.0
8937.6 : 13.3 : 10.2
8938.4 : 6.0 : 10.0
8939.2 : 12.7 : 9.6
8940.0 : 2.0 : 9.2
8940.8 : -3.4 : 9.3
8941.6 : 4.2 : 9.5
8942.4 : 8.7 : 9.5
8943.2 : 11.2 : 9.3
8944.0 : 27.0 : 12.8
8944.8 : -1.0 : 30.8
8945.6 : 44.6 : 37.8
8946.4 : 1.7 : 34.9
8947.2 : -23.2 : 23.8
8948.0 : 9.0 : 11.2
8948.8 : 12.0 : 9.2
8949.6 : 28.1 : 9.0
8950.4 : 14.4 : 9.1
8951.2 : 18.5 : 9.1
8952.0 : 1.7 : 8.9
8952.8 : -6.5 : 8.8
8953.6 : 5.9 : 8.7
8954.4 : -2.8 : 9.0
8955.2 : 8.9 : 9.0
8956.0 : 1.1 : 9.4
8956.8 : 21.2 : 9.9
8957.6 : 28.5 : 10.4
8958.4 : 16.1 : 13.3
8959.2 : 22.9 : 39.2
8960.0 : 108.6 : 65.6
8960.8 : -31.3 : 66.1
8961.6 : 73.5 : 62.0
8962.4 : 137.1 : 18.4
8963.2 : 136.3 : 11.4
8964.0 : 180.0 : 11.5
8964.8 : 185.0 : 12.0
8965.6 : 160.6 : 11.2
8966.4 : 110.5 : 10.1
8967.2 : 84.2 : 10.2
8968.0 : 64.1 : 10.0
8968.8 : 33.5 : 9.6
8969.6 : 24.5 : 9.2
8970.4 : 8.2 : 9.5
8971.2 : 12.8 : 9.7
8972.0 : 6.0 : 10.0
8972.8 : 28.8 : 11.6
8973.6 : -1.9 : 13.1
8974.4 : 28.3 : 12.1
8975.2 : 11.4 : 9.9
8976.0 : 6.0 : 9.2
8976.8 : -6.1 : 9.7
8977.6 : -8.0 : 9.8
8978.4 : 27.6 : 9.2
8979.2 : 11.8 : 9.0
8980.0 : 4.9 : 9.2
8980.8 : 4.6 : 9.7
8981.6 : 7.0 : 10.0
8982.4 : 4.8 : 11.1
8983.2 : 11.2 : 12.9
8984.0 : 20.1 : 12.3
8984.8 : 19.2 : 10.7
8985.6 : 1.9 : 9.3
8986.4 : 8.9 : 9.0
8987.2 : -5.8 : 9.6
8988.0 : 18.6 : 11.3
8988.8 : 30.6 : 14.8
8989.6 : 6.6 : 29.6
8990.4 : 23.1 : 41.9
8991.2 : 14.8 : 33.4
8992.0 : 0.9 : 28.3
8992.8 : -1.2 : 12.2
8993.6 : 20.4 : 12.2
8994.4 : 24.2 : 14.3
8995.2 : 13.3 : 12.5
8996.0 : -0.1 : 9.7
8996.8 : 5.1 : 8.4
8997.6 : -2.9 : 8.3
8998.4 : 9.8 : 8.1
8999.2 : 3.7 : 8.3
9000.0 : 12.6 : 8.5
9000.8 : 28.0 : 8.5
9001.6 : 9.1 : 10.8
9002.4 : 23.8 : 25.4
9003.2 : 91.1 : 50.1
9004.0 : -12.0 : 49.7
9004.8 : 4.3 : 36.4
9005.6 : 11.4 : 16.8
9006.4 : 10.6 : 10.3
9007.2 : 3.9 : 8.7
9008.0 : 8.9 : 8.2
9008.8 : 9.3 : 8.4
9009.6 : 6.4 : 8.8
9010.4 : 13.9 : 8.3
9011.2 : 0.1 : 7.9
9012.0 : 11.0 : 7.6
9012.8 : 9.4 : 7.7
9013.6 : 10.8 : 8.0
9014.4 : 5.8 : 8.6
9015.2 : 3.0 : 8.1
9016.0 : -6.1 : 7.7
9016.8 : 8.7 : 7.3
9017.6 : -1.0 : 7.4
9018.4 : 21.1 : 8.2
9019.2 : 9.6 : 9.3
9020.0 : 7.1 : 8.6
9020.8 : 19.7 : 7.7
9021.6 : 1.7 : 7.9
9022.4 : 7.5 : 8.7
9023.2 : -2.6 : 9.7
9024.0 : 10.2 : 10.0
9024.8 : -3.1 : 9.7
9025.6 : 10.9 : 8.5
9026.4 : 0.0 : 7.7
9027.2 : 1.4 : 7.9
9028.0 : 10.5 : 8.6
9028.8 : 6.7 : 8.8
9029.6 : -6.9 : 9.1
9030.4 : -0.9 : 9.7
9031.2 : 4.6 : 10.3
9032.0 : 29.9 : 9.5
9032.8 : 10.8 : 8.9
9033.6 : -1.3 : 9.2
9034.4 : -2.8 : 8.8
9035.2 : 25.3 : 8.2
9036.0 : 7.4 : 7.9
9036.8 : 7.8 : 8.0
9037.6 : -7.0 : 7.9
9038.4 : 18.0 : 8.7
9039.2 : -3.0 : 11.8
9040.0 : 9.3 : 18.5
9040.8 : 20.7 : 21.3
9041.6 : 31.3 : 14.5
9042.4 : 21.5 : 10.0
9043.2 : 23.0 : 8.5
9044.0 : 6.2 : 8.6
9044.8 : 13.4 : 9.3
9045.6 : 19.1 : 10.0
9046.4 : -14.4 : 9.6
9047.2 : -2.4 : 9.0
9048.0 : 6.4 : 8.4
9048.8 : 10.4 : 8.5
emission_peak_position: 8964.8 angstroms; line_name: [O III] 5007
